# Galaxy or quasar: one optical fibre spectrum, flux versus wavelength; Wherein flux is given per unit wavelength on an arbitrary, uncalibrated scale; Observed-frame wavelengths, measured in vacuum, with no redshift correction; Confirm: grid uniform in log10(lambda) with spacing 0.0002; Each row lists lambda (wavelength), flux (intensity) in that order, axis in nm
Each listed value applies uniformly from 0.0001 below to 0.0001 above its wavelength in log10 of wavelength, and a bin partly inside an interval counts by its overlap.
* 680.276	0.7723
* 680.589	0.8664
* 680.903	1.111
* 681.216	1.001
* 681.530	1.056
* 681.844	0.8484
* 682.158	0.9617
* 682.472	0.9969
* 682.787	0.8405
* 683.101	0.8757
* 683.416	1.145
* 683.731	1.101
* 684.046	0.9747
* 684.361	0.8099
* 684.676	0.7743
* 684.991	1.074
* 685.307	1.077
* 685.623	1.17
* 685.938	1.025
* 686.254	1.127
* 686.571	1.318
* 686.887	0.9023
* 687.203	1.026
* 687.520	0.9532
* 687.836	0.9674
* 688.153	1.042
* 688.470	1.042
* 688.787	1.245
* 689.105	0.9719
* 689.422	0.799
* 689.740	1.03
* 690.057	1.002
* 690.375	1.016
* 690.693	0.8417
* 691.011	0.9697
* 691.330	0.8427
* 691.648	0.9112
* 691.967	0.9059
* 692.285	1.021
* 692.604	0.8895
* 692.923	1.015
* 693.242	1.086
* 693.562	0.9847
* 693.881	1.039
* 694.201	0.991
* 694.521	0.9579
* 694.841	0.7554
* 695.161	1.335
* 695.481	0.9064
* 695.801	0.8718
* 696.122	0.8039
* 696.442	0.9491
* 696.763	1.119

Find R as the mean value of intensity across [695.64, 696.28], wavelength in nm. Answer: 0.838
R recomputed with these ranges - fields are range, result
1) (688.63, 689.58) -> 1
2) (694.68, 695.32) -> 1.04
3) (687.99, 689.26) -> 1.07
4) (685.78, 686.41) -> 1.08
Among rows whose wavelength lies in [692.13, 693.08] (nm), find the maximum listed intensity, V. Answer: 1.021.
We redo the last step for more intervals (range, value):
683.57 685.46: 1.101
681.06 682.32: 1.056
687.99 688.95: 1.245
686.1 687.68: 1.318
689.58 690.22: 1.03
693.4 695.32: 1.335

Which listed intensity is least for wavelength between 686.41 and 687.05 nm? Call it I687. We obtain 0.9023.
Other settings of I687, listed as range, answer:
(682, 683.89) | 0.8405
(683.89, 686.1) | 0.7743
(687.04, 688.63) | 0.9532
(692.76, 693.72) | 0.9847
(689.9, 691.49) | 0.8417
